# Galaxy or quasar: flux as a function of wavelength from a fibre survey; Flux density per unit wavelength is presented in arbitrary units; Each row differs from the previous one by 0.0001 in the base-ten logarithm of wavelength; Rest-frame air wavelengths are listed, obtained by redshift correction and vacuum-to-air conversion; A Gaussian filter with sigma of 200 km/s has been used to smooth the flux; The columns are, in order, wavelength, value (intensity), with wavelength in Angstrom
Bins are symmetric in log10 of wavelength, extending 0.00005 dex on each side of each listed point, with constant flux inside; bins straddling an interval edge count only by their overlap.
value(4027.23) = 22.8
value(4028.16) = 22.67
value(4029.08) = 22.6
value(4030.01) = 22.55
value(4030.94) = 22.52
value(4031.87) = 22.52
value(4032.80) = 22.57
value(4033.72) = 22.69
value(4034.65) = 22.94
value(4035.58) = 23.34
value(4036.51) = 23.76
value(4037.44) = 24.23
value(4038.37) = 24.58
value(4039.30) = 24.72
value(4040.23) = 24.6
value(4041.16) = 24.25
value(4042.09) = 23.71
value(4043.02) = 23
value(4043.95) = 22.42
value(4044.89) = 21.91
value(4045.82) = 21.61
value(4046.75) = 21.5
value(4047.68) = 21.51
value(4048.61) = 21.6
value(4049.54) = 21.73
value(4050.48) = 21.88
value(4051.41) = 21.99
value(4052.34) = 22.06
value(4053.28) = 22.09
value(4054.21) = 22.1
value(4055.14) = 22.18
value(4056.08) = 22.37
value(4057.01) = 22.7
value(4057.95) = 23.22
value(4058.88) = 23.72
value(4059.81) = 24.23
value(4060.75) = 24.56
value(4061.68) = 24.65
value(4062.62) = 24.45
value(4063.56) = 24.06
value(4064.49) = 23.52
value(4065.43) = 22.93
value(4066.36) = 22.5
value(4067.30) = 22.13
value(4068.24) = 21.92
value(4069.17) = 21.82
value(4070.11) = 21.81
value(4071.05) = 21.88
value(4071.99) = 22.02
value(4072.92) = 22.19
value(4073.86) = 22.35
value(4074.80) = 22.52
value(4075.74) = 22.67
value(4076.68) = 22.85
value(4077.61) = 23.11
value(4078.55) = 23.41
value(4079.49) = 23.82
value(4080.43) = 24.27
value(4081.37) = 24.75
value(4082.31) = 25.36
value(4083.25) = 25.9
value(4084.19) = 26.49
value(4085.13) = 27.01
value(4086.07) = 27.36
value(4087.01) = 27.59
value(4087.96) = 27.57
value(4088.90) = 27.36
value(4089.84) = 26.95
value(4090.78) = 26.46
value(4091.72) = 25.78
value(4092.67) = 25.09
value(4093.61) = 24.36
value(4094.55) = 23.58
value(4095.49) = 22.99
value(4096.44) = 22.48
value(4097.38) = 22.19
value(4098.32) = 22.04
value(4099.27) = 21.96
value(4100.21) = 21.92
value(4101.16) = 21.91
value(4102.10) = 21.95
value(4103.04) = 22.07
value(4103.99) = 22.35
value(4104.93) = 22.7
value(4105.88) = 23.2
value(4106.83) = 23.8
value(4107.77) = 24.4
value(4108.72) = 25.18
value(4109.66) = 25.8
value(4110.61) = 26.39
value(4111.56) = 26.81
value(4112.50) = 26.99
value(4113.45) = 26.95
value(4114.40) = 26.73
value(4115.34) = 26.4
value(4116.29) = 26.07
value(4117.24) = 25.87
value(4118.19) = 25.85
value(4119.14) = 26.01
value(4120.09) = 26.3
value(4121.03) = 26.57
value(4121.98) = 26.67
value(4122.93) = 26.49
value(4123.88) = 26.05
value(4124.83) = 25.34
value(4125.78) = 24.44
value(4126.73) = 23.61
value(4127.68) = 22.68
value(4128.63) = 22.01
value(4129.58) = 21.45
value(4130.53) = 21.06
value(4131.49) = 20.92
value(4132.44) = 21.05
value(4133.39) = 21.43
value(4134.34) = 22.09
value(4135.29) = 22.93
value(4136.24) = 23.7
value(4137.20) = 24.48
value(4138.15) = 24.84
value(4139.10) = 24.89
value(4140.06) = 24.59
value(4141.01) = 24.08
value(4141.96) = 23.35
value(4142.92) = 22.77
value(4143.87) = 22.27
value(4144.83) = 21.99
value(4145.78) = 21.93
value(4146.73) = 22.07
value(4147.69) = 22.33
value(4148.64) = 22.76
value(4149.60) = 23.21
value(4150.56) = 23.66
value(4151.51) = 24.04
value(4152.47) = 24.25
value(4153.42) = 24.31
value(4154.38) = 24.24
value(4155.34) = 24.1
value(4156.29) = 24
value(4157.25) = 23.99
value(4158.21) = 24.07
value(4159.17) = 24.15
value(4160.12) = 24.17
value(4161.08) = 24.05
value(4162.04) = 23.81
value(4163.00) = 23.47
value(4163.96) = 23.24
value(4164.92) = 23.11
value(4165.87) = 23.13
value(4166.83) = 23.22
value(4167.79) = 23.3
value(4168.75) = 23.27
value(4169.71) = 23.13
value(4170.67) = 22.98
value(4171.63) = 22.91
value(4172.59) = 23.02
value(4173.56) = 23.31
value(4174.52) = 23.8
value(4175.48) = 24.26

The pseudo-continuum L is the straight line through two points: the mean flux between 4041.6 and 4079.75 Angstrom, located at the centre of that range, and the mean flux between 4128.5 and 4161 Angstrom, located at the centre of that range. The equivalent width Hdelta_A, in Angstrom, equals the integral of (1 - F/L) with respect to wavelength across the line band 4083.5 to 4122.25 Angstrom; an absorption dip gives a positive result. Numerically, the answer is -3.57 Angstrom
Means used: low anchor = 22.6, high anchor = 23.2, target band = 25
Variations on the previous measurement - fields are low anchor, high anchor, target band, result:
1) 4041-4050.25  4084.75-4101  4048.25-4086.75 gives 0.20 Angstrom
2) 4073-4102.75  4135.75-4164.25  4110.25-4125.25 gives -1.49 Angstrom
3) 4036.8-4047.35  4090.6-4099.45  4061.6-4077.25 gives 0.54 Angstrom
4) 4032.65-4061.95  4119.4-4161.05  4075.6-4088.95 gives -1.20 Angstrom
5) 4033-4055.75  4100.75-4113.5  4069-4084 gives 0.17 Angstrom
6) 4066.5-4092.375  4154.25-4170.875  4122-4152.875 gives 0.76 Angstrom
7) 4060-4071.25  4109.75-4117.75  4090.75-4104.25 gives 1.20 Angstrom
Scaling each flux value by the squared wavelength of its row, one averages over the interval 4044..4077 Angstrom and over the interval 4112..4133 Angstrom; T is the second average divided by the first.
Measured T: 1.1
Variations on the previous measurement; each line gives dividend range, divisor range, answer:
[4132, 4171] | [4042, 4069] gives 1.08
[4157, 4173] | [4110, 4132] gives 0.96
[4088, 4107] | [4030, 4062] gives 1.06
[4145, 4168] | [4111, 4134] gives 0.97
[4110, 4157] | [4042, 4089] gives 1.07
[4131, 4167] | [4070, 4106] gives 1.00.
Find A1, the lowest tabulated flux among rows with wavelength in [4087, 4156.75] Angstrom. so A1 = 20.92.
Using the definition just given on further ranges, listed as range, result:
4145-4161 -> 21.93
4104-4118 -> 22.7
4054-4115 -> 21.81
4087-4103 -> 21.91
